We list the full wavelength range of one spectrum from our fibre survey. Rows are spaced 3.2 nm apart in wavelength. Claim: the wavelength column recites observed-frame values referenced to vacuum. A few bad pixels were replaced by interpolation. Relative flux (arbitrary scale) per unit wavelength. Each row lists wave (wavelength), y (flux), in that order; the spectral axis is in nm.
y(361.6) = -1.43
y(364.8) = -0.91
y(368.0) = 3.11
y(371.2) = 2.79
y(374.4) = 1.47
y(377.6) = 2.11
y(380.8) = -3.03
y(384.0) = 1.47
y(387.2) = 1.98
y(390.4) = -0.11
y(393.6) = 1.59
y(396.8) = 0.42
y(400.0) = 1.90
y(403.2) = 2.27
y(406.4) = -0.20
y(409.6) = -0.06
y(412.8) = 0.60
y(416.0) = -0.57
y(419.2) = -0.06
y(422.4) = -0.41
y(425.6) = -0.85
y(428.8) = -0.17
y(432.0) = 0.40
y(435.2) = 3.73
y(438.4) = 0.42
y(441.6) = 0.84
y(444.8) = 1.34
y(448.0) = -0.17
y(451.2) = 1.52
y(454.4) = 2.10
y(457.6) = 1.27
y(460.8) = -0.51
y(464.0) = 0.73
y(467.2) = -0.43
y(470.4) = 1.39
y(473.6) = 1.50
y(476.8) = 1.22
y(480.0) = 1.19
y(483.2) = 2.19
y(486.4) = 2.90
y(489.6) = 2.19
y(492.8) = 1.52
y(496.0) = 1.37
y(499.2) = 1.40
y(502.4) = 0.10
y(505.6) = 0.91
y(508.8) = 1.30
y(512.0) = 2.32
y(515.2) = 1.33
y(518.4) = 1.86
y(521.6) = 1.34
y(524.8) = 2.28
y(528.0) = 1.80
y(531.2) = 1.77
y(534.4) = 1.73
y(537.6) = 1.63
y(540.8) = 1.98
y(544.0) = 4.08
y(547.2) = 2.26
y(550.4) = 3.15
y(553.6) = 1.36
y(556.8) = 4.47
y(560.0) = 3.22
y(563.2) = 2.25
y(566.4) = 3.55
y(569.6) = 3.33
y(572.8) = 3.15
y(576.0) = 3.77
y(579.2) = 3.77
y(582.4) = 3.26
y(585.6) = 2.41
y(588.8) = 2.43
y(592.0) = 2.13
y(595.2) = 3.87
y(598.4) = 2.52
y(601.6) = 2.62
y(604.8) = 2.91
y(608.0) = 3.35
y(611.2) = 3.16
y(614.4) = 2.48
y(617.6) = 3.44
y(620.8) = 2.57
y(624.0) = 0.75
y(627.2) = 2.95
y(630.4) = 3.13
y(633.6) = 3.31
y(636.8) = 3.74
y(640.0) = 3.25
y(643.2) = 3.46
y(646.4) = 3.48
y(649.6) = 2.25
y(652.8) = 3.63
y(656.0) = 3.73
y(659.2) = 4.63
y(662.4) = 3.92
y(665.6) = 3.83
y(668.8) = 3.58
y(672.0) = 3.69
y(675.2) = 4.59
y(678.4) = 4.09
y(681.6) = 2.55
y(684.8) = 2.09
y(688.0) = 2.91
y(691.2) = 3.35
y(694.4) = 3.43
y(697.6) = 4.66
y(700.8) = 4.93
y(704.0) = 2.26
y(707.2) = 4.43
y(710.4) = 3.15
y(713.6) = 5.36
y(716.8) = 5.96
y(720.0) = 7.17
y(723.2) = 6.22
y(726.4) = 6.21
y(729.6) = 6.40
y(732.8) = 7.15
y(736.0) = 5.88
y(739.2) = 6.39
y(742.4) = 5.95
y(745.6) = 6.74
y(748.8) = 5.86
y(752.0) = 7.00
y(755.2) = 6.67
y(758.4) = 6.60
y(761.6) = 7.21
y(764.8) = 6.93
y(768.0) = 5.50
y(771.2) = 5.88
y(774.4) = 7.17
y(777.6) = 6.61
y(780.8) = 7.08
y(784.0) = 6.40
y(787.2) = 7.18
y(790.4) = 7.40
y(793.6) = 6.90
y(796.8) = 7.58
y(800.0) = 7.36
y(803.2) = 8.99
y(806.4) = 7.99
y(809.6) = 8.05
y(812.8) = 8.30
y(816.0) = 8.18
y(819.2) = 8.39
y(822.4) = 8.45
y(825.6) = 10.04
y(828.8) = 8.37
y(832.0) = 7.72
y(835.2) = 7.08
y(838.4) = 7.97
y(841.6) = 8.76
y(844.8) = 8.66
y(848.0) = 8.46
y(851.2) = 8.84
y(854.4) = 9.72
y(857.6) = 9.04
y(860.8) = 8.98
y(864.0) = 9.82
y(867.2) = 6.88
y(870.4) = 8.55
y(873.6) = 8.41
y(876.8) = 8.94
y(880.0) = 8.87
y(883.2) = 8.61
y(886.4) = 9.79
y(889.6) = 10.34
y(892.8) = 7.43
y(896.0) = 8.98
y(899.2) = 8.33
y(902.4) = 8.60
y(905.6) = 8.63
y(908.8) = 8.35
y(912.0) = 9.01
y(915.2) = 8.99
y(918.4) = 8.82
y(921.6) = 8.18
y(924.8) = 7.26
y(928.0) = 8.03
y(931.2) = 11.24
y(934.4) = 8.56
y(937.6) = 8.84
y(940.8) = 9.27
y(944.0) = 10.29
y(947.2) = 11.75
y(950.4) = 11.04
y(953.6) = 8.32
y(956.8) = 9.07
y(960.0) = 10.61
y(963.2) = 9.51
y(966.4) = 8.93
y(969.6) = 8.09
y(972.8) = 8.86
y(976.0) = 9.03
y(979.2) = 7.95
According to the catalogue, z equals 0.790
